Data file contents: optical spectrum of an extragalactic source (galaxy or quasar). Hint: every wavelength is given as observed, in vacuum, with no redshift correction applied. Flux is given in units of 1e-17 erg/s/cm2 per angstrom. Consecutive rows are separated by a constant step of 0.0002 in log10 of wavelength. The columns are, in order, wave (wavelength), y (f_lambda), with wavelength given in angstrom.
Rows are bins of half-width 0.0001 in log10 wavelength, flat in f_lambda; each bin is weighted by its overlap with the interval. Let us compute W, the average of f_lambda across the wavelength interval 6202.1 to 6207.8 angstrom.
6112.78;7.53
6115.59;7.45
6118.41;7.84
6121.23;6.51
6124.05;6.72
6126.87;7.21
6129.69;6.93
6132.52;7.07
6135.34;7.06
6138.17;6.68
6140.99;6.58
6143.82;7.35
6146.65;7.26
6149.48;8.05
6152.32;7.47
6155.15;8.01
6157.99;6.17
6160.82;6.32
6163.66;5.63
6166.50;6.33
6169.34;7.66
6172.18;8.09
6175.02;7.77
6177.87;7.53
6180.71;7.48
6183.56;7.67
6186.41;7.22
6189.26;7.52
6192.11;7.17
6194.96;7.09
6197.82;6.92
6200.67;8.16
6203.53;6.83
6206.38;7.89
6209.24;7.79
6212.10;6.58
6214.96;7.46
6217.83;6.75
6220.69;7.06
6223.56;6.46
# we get 7.37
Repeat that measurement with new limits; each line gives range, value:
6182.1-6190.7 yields 7.47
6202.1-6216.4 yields 7.31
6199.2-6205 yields 7.5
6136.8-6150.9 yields 7.19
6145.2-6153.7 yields 7.59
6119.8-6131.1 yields 6.84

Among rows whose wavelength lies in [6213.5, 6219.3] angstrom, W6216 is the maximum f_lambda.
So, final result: 7.46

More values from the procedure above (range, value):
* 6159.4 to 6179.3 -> 8.09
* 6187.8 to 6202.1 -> 8.16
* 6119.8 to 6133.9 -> 7.21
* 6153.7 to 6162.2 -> 8.01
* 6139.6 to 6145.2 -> 7.35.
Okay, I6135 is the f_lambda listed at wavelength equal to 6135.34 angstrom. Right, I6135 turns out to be 7.06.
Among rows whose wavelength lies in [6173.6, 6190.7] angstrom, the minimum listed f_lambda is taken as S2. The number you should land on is 7.22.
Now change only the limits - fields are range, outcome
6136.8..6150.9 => 6.58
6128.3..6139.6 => 6.68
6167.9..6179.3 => 7.53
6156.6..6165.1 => 5.63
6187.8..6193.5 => 7.17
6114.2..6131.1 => 6.51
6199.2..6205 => 6.83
